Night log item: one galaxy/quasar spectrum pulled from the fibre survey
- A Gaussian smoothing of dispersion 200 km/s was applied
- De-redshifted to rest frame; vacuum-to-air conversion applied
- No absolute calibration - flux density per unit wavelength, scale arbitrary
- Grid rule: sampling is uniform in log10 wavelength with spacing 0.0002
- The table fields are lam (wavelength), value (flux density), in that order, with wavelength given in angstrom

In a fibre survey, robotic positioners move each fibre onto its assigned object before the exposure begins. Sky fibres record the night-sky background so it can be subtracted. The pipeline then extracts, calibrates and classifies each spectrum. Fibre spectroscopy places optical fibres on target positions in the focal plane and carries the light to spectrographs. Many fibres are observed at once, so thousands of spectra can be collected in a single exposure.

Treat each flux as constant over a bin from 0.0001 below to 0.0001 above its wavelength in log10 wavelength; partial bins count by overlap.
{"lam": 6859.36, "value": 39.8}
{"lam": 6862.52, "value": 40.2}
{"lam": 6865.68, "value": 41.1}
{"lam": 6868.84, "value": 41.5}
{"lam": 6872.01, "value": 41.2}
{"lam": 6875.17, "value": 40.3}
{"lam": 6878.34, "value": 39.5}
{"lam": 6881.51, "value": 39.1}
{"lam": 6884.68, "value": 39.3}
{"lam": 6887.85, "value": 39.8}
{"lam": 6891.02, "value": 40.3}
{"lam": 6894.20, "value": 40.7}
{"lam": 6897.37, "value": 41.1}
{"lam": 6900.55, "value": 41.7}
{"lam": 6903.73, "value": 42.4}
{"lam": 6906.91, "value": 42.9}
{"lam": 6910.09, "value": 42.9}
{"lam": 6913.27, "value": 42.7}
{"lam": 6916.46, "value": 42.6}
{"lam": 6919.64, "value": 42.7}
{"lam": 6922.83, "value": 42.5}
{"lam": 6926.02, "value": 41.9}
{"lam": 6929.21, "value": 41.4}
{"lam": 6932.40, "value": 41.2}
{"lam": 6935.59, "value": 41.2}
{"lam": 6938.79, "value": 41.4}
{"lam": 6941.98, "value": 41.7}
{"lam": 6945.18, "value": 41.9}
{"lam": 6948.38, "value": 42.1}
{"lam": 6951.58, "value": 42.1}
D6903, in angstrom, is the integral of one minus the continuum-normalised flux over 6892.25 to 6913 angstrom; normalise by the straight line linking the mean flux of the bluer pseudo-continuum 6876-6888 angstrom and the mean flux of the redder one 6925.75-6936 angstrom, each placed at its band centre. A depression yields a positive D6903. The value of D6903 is -0.9 angstrom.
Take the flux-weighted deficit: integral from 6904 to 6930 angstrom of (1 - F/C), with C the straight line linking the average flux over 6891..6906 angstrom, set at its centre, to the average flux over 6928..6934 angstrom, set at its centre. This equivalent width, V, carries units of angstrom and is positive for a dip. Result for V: -0.70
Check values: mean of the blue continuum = 41.4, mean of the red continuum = 41.3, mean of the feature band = 42.5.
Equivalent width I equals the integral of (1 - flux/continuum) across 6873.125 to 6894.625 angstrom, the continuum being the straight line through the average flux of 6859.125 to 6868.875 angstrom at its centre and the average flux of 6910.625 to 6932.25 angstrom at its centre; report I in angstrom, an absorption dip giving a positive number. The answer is 0.7 angstrom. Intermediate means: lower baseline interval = 40.6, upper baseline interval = 42.3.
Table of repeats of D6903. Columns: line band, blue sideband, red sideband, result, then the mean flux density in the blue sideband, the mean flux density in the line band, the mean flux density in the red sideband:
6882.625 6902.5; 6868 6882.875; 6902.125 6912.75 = 0.5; 40.3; 40.5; 42.7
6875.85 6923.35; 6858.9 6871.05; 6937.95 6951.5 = -0.1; 40.7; 41.3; 41.8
